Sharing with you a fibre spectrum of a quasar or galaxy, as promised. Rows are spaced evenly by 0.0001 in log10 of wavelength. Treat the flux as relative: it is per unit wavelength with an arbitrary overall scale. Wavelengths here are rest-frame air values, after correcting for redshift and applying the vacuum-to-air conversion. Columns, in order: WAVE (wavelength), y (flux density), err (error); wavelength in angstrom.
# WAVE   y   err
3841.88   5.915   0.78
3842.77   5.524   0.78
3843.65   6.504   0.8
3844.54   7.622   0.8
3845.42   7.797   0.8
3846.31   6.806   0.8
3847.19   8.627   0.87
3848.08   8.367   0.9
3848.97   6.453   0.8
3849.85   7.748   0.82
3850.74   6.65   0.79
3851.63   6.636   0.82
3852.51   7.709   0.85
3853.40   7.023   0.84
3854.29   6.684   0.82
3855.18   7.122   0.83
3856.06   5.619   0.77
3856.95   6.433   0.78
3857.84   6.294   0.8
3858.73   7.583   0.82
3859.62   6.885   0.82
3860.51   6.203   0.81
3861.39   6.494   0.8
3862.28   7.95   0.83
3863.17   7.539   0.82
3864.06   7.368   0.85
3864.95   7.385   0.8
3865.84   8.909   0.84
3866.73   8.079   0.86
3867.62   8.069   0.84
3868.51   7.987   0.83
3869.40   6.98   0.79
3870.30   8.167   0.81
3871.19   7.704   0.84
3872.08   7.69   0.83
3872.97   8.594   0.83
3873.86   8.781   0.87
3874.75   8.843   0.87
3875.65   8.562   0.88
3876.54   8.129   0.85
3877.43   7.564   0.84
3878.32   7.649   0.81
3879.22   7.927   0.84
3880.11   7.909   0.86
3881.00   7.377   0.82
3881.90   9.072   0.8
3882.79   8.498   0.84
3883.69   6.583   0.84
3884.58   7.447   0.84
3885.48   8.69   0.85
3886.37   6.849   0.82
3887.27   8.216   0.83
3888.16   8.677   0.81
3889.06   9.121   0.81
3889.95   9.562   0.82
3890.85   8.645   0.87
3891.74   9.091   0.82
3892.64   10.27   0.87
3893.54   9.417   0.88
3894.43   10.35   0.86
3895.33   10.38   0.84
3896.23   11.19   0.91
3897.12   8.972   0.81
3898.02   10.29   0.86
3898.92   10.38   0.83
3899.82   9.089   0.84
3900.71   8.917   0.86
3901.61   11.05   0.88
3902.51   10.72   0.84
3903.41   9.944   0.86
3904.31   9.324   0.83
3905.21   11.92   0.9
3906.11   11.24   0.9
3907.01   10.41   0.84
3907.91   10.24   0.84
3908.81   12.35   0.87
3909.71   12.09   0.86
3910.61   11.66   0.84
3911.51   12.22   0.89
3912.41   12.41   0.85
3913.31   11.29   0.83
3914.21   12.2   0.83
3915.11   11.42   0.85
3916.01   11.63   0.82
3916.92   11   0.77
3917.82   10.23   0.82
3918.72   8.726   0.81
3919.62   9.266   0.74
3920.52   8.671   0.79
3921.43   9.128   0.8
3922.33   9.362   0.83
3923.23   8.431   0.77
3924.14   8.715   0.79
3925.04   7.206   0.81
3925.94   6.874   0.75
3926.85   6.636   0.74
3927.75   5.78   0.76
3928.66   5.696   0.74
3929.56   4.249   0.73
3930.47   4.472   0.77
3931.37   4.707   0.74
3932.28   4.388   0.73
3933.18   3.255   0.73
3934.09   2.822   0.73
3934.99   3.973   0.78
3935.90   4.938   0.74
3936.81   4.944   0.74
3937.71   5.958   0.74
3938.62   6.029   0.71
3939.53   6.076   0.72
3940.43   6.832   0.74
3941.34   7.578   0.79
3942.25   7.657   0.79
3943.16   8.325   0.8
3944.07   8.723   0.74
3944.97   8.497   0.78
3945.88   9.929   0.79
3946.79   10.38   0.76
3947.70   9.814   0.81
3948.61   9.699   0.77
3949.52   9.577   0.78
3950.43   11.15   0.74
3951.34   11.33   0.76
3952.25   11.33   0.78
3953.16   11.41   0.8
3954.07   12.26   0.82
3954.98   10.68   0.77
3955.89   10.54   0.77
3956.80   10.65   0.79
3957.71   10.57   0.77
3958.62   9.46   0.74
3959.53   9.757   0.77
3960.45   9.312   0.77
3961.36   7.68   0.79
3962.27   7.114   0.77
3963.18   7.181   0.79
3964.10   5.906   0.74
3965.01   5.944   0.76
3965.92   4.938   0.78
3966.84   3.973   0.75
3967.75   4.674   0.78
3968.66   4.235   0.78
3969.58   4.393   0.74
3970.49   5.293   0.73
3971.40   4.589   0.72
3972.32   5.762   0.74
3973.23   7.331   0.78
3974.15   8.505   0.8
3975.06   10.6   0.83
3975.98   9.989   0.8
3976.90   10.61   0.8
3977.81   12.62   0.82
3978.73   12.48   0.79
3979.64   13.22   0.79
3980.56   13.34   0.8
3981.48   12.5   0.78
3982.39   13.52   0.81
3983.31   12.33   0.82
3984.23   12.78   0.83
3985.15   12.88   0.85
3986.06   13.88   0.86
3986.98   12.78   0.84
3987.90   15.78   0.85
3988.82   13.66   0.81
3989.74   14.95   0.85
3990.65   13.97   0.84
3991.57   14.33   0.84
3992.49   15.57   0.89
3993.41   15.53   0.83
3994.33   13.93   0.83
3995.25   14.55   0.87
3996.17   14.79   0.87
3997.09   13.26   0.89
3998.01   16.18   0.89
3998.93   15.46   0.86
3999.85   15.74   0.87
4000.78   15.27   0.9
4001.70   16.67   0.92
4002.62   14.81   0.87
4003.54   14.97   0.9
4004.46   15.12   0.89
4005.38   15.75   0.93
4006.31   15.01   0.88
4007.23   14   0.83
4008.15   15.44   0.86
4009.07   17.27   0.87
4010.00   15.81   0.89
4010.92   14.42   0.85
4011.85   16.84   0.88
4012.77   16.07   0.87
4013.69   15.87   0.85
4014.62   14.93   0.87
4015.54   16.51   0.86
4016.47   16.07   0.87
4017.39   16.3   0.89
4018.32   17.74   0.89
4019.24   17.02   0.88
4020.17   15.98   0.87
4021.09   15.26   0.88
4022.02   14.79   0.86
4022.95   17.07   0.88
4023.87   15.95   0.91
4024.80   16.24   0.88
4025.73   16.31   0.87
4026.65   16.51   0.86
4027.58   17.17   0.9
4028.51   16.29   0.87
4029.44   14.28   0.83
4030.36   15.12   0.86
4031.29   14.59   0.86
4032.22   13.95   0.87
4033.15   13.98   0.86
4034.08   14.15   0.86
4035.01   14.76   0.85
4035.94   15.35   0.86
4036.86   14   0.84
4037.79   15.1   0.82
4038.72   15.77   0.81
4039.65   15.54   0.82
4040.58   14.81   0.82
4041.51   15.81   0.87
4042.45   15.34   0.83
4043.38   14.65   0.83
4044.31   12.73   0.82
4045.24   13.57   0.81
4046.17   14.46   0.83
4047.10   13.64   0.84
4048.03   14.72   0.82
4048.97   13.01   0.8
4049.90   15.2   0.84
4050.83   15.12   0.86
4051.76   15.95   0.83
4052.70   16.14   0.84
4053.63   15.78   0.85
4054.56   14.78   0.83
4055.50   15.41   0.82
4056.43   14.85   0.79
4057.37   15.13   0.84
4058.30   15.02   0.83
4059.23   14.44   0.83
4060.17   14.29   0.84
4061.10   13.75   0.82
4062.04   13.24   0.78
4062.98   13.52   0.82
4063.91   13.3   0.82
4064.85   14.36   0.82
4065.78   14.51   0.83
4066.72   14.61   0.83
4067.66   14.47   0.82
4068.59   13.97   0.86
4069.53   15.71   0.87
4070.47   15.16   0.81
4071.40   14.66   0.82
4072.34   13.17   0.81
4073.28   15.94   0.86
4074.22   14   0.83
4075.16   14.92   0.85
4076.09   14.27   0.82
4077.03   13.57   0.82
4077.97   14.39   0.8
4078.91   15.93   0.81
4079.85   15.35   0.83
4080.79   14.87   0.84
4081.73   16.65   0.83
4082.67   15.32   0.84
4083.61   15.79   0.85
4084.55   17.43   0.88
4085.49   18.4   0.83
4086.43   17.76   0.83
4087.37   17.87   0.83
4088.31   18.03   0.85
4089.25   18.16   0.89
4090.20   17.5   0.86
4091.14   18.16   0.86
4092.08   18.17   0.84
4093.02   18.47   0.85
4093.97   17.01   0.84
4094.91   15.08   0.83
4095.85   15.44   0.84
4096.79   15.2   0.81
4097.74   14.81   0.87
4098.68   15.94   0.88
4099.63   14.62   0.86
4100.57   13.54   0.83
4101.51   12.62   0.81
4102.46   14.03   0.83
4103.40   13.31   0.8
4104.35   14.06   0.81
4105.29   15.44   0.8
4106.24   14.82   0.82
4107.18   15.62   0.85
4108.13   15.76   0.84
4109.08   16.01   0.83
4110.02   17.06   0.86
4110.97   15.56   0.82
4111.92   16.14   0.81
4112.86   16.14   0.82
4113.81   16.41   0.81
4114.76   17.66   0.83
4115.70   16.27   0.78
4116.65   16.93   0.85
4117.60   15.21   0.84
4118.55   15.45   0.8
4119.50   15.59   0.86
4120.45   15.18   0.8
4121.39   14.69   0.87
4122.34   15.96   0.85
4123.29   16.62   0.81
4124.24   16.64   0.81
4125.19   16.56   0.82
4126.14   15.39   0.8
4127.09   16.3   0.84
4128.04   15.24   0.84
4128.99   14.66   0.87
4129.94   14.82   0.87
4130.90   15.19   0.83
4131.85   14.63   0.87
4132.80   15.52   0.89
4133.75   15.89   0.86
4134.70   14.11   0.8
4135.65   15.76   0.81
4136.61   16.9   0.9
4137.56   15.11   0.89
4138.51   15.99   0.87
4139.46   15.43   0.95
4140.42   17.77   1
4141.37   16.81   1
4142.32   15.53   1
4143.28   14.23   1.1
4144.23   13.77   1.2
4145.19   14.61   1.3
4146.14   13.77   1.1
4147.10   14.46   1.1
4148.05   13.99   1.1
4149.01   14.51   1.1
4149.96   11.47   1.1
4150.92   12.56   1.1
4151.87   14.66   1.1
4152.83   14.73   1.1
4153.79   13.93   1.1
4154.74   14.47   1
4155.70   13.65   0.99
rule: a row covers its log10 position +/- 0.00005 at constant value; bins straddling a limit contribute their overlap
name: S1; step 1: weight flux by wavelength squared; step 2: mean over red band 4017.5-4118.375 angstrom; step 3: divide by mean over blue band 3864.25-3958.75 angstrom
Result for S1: 1.89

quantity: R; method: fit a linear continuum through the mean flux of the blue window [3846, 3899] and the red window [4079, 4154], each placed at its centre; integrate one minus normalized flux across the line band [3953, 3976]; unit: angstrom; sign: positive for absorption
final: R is 6.7 angstrom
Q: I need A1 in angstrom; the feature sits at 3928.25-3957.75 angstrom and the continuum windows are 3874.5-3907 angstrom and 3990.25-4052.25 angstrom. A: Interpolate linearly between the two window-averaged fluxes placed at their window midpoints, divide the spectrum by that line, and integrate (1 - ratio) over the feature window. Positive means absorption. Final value 9.8 angstrom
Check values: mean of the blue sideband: 9.13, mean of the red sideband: 15.3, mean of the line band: 7.8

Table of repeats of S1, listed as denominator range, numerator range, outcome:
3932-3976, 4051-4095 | 2.15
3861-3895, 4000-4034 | 2.05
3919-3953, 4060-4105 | 2.23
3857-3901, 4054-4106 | 2.03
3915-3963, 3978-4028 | 1.90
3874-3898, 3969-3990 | 1.32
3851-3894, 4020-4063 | 2.08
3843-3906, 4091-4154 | 2.11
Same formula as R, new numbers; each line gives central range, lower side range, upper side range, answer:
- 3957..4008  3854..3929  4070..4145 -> 1.6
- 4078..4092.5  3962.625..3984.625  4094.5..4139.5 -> -3.1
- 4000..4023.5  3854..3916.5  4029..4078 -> -4.6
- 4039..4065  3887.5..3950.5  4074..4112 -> -0.9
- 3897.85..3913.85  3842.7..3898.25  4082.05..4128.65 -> -3.0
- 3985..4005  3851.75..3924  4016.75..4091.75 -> -2.7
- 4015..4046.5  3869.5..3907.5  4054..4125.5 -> -4.2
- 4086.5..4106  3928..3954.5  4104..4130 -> -1.4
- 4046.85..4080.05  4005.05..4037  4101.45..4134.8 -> 2.1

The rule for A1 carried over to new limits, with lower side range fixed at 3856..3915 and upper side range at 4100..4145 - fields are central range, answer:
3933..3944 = 4.82 angstrom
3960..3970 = 4.66 angstrom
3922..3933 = 4.18 angstrom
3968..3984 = 2.82 angstrom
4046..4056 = -1.05 angstrom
